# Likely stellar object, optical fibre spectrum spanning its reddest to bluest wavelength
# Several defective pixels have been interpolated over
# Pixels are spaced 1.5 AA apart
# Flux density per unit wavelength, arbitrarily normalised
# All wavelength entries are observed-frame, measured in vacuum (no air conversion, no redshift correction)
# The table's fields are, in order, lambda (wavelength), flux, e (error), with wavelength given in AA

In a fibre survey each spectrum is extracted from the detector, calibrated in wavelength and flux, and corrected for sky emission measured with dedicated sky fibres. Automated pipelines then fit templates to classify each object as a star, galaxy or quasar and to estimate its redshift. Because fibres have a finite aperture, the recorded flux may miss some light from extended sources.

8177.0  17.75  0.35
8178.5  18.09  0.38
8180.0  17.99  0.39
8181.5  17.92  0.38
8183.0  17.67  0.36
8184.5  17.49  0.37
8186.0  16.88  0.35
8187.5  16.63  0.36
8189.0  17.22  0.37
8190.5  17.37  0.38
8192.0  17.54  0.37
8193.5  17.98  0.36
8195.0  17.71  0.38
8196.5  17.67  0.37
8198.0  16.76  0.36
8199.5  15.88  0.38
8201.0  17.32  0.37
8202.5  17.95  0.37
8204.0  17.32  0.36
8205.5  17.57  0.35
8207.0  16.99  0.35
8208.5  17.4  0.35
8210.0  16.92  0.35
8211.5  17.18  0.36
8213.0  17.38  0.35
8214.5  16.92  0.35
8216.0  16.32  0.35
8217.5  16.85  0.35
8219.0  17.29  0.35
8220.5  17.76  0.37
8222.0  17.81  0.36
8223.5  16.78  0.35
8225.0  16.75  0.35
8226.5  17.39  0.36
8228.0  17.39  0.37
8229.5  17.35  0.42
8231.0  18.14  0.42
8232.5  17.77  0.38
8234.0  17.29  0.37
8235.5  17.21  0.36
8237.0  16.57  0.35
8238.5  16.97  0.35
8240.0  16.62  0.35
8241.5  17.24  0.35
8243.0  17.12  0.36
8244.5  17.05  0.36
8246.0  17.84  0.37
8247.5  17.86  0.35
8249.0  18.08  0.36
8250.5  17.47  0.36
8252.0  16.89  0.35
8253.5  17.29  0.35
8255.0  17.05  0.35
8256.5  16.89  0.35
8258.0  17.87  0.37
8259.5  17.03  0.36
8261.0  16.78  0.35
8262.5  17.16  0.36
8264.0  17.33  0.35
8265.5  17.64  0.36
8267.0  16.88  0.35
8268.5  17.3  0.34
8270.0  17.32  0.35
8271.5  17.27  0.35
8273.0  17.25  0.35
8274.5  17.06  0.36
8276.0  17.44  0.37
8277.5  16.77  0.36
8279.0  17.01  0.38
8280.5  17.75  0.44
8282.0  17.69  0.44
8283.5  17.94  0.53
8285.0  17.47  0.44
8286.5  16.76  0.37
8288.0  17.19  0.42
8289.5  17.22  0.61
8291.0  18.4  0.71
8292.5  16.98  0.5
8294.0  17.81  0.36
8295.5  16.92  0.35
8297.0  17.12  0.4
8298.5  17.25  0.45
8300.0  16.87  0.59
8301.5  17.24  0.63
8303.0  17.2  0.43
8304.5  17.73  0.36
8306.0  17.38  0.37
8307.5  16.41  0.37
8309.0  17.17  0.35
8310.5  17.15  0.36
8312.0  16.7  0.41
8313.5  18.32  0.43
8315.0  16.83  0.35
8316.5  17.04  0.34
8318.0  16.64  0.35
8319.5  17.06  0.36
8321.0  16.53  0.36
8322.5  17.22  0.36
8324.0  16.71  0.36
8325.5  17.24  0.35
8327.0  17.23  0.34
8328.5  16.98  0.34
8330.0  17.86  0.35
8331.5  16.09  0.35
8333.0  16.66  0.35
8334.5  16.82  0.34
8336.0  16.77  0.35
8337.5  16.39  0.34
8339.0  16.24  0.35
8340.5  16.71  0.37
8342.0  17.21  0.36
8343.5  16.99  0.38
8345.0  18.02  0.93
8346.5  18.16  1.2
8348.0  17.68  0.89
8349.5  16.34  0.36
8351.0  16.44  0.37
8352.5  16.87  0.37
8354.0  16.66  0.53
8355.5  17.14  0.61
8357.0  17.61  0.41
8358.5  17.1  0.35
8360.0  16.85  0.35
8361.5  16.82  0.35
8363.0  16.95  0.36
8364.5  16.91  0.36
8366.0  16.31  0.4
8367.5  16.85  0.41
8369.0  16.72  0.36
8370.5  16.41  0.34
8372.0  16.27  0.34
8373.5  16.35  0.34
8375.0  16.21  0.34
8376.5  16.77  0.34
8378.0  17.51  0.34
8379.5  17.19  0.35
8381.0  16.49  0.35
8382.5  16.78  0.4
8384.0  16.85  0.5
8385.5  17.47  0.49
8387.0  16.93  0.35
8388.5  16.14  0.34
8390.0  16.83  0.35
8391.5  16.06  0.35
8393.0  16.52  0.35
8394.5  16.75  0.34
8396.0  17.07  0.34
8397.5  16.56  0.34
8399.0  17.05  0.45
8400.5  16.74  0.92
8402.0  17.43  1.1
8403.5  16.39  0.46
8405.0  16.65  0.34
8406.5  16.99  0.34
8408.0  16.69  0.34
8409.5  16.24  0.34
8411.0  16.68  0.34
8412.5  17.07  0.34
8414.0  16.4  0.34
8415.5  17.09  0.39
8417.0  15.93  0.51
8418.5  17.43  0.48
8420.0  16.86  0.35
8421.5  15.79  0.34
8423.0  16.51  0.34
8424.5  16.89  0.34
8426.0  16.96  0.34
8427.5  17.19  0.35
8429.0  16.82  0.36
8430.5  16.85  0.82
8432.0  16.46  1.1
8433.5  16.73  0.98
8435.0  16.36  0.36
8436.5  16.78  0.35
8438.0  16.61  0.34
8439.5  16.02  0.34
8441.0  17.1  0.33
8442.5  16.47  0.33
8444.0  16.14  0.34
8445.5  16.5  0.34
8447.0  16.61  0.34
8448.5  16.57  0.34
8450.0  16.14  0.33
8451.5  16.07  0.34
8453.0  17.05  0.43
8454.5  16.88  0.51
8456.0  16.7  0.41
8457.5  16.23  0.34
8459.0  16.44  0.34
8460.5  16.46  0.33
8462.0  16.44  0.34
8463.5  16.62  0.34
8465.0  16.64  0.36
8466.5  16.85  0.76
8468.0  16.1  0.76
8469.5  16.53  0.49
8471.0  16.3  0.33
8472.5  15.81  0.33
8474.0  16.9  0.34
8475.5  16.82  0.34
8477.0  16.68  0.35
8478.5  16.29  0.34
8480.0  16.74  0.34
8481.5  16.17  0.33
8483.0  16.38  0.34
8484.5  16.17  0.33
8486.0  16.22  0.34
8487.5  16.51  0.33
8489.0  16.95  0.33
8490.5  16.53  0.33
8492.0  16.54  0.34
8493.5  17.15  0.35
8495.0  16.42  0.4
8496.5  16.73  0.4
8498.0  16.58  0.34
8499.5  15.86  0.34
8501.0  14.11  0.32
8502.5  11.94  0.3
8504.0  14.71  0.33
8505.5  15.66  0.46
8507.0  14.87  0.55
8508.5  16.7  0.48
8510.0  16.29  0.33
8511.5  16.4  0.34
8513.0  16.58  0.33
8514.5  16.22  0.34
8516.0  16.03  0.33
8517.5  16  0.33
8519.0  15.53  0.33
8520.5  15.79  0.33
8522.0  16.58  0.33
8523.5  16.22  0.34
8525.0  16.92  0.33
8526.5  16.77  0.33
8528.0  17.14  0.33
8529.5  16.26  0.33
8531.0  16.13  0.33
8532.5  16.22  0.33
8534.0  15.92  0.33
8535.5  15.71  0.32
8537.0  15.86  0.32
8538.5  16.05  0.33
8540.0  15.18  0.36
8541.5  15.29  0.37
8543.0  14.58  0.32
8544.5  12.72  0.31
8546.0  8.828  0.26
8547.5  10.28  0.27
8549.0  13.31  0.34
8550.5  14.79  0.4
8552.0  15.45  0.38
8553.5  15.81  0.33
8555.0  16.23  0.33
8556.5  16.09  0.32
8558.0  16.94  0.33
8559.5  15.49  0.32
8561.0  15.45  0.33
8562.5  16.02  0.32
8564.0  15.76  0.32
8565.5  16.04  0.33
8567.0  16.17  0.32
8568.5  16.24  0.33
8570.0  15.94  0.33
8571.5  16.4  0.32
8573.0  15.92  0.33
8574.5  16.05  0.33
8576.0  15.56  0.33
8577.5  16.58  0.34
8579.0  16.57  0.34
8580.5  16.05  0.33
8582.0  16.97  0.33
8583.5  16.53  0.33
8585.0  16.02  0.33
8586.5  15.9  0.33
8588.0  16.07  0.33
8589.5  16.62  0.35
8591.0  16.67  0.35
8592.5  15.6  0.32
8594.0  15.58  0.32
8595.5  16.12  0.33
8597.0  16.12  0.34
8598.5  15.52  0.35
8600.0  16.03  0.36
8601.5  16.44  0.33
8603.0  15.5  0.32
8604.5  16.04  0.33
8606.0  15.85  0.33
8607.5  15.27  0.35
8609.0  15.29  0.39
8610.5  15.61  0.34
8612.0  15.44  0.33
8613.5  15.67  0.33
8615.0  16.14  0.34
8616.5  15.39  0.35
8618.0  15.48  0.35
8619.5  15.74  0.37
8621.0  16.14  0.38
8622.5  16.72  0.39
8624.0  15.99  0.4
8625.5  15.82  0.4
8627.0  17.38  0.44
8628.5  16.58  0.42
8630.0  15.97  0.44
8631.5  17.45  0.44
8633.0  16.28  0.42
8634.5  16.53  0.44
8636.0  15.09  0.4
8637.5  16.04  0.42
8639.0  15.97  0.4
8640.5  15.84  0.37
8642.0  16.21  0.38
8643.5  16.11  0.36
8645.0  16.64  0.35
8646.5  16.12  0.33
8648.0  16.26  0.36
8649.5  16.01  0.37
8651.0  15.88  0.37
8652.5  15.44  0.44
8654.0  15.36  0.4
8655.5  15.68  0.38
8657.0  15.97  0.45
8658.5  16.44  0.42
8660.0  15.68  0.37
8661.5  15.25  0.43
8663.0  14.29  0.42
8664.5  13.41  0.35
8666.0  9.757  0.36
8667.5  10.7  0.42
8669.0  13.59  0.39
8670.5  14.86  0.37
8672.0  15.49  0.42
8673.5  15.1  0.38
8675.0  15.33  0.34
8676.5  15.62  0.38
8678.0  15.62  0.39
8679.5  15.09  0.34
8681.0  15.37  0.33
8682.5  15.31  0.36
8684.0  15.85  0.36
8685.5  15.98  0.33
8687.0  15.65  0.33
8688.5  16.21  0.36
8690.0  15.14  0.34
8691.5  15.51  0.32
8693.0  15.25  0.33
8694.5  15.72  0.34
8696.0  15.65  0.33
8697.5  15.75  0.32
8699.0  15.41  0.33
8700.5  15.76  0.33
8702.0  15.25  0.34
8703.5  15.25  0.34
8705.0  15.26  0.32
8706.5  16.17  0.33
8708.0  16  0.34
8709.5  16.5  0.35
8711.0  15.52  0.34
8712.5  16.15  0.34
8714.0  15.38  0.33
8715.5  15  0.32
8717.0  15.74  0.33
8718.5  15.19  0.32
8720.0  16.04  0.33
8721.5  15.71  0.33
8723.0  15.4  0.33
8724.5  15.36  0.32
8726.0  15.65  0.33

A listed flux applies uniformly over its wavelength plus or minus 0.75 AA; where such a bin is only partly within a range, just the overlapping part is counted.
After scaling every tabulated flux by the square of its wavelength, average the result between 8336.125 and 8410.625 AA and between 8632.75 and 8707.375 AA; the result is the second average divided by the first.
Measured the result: 1.0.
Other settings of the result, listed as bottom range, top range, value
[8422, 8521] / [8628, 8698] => 0.99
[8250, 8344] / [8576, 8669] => 0.99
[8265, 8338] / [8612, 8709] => 0.99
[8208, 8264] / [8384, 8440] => 1.01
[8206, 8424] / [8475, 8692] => 0.98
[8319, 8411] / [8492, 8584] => 0.97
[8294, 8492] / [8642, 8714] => 0.98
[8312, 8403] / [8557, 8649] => 1.01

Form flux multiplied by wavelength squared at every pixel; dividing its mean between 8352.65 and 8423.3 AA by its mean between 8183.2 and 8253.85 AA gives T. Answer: 1.0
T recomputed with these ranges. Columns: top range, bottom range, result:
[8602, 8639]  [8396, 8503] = 1.01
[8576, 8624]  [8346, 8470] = 1.00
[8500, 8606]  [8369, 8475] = 0.97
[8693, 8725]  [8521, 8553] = 1.08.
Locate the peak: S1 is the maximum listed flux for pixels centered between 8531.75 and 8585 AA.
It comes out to 16.97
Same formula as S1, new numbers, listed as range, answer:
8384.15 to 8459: 17.47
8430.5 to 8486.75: 17.1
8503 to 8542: 17.14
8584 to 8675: 17.45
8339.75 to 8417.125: 18.16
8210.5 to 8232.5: 18.14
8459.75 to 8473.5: 16.85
